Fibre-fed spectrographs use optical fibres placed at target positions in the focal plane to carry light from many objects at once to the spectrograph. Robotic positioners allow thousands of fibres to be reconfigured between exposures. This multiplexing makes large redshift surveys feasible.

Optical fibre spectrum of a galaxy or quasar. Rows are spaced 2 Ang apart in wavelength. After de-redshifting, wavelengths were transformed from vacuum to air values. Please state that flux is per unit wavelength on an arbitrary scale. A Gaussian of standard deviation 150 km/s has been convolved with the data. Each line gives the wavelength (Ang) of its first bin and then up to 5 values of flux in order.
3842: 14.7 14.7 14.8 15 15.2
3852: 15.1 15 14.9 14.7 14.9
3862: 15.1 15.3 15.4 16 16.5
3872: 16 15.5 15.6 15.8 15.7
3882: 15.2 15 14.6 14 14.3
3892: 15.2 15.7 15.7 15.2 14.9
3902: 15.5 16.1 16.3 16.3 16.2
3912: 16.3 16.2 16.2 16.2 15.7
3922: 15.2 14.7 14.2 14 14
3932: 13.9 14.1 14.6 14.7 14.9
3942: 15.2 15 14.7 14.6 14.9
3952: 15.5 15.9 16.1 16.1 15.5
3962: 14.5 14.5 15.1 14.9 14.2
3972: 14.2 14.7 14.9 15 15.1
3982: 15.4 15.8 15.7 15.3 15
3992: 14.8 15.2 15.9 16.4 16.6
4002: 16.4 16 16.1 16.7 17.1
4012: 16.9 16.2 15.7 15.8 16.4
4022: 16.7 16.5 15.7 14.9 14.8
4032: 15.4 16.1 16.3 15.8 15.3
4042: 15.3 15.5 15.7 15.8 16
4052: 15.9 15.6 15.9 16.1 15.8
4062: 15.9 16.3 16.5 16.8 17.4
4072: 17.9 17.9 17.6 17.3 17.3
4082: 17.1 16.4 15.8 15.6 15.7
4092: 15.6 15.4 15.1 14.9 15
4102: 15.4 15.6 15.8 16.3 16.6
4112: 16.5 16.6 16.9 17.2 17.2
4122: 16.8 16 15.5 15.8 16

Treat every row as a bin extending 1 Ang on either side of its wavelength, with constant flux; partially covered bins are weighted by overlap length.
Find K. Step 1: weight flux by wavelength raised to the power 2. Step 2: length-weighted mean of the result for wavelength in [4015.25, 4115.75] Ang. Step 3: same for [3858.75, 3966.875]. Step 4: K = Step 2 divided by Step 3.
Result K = 1.1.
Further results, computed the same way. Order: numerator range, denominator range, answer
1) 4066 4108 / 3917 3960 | 1.17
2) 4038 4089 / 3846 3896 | 1.18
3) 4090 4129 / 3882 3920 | 1.14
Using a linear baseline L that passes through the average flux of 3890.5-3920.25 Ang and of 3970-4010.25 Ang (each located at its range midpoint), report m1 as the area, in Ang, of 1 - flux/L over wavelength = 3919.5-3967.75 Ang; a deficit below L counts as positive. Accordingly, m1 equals 2.49 Ang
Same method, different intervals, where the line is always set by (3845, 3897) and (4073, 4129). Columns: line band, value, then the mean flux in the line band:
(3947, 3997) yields 1.7 Ang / 15.2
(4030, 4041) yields 0.2 Ang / 15.7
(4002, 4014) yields -0.5 Ang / 16.5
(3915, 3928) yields 0.2 Ang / 15.3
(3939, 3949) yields 0.4 Ang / 14.9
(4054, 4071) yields -0.2 Ang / 16.3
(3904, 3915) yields -0.6 Ang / 16.2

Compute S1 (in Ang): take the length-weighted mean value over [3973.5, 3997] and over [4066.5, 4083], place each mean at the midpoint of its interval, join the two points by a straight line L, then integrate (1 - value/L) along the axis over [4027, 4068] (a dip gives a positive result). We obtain 2.4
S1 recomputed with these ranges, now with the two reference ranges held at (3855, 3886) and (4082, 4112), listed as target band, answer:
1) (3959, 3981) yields 1.09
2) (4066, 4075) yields -0.97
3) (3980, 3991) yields 0.12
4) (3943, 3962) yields 0.25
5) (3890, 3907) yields -0.05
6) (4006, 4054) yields -0.90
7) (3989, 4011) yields -0.59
